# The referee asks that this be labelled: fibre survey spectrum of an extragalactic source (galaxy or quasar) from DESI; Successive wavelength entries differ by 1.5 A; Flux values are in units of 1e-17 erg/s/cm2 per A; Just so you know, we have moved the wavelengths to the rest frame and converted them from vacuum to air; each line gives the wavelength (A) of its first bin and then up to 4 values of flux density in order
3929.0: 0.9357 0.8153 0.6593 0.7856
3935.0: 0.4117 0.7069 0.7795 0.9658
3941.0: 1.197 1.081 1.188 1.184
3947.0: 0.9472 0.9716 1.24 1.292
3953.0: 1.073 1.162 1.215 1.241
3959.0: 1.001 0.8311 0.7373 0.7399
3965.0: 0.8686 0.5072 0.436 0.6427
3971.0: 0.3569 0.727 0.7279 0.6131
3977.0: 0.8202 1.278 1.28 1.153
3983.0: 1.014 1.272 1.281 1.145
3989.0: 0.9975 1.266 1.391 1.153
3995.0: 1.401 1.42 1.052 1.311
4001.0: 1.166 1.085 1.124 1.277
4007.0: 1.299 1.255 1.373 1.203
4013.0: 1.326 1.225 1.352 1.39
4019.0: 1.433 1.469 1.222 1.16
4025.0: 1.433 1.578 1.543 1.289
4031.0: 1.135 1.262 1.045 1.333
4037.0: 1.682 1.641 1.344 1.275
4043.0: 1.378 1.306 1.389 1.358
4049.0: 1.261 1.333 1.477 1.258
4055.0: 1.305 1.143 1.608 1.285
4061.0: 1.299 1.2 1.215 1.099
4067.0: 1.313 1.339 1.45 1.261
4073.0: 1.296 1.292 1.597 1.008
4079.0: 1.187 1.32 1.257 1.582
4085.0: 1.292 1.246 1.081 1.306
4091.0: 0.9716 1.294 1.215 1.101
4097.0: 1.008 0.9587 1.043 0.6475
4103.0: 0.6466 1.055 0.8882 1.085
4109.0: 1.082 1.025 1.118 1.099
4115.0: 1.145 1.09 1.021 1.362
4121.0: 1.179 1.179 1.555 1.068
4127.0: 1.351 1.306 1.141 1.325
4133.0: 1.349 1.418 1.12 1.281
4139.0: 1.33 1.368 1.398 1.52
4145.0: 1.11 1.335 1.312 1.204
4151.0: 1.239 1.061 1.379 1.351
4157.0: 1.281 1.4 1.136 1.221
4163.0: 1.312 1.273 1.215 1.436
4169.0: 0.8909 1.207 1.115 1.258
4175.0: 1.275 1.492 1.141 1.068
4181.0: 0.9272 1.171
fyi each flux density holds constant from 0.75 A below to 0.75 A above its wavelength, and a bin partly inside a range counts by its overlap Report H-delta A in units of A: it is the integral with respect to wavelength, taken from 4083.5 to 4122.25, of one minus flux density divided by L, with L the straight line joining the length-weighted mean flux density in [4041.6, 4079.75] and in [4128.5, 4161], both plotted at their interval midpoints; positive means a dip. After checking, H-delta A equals 6.2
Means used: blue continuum 1.31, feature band 1.09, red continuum 1.29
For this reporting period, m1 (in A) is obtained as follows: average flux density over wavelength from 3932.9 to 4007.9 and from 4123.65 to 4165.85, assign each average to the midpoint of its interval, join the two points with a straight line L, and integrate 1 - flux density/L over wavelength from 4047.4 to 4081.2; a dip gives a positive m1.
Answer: -3.98 A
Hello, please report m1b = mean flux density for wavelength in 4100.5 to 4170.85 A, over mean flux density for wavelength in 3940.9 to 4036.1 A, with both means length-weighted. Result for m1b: 1.07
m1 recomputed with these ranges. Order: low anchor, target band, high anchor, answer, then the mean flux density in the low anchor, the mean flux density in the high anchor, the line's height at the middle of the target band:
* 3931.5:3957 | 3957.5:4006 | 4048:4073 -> 4.28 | 0.997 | 1.3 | 1.1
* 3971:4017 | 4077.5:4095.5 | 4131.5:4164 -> 0.05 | 1.15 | 1.29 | 1.24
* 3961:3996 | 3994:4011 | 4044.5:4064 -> -2.89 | 0.951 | 1.32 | 1.07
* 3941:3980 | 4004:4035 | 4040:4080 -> -4.26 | 0.928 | 1.31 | 1.15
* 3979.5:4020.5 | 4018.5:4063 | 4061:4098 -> -3.58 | 1.25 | 1.25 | 1.25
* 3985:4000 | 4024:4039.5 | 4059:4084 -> -1.51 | 1.24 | 1.29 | 1.27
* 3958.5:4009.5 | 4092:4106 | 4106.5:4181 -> 2.24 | 1.02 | 1.23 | 1.17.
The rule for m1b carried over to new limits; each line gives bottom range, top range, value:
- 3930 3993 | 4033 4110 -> 1.30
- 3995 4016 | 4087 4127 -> 0.87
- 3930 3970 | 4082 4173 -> 1.31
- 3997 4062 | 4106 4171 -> 0.94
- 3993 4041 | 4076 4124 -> 0.86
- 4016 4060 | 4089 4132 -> 0.82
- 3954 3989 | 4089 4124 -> 1.17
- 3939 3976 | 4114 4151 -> 1.38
